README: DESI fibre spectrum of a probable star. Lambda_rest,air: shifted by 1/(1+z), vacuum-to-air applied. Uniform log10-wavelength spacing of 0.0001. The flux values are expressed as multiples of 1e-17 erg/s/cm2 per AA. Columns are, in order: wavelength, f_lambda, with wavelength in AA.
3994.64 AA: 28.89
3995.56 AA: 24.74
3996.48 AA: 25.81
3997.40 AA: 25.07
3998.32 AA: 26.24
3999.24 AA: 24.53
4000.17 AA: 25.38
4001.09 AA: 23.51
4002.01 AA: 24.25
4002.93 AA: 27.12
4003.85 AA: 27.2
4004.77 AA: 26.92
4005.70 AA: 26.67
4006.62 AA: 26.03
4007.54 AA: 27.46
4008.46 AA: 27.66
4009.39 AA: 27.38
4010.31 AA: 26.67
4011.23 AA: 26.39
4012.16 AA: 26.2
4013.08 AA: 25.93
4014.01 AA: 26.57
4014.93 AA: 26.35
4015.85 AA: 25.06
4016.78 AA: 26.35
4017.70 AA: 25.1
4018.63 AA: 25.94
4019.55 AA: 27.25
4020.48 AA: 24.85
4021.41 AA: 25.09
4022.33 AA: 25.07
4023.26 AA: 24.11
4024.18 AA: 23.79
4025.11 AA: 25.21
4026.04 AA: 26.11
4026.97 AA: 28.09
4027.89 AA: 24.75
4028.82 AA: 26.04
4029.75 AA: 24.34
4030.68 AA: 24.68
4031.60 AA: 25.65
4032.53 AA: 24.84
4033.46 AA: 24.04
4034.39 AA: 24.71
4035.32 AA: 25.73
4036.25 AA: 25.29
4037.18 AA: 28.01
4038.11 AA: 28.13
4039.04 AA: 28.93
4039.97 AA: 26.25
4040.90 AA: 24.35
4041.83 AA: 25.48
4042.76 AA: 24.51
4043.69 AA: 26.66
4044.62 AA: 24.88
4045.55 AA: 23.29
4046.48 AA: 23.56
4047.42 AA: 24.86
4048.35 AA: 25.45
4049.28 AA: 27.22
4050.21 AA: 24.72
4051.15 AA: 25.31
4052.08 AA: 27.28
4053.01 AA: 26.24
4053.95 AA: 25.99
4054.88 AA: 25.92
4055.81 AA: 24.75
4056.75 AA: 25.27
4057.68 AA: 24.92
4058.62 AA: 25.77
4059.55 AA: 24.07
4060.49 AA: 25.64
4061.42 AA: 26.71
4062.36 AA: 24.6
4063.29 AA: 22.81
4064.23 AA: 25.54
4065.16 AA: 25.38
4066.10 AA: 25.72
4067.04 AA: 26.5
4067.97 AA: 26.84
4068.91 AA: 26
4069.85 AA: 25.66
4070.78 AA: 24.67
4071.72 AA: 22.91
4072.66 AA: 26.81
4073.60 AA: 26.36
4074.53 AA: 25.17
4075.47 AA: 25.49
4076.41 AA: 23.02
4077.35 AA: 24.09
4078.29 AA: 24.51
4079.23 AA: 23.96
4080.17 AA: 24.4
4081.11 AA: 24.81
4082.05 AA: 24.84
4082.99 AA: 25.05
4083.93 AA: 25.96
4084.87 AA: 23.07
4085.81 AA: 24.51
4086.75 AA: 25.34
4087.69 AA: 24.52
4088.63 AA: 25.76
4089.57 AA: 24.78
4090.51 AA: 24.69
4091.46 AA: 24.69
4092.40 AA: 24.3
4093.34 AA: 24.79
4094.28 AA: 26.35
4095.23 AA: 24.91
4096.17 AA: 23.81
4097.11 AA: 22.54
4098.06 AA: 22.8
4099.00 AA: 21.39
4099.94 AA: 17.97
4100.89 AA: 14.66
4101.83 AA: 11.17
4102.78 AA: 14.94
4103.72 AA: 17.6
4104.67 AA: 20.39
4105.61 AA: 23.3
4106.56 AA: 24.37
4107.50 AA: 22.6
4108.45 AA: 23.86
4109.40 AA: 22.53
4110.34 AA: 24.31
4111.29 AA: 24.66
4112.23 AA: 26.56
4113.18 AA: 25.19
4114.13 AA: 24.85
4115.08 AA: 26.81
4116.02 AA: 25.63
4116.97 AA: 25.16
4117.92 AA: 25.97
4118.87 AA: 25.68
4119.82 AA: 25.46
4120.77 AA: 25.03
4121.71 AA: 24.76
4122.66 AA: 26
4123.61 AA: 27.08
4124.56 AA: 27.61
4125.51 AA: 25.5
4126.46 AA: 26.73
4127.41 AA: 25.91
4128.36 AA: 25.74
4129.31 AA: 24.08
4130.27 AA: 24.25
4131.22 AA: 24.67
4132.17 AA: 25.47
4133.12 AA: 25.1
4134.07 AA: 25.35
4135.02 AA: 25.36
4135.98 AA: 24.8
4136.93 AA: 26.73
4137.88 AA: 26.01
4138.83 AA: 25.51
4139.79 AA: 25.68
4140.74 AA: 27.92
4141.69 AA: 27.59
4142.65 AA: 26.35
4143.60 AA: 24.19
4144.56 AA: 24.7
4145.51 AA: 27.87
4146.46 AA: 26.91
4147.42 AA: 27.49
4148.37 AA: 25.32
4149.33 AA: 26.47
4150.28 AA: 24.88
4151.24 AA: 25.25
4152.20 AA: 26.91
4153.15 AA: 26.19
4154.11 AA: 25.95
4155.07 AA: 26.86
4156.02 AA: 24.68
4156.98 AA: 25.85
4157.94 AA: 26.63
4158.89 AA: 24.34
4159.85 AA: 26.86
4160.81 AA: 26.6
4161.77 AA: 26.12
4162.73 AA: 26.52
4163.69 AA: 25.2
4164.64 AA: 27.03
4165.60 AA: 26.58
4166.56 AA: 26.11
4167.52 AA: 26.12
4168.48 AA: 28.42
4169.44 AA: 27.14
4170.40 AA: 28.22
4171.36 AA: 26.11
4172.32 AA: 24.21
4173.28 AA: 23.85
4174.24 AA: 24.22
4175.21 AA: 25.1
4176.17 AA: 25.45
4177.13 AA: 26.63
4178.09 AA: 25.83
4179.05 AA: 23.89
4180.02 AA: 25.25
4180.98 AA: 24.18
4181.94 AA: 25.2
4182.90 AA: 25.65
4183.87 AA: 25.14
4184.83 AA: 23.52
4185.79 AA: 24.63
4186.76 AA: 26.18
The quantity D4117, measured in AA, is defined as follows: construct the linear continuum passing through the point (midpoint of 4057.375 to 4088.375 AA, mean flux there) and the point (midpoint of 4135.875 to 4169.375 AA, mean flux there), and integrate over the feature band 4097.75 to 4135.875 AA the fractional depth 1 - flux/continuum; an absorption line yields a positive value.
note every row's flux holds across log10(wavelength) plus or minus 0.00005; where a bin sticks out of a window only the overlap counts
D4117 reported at 3.0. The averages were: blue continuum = 25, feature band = 23.7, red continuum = 26.2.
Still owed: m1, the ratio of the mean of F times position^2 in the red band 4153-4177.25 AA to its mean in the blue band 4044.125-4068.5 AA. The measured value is 1.08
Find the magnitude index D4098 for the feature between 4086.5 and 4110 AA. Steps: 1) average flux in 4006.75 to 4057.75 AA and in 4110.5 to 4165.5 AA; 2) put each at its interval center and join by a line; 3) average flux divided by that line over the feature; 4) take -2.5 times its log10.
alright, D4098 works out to 0.17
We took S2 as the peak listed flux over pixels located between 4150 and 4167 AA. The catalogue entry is 27.03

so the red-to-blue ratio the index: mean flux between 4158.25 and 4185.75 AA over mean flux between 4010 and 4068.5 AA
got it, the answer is 1.0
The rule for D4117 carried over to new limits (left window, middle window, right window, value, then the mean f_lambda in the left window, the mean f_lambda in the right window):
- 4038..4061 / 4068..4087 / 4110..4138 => 0.50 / 25.5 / 25.5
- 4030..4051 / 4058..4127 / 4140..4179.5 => 4.08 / 25.5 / 26.1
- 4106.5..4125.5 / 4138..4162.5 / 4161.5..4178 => -0.35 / 25.2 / 26.1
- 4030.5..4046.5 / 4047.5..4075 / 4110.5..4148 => 0.13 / 25.6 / 25.8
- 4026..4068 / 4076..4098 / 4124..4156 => 1.01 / 25.5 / 25.9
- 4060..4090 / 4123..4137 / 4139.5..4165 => 0.13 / 25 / 26.2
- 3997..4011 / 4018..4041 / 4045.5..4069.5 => 0.12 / 26.1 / 25.4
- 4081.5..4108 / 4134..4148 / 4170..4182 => -1.23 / 22.5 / 25.2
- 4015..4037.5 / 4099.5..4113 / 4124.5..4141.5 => 2.57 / 25.4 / 25.7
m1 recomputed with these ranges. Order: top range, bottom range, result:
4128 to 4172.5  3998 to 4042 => 1.07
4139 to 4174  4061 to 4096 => 1.09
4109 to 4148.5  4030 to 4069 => 1.05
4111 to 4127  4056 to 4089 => 1.06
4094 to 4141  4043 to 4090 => 0.98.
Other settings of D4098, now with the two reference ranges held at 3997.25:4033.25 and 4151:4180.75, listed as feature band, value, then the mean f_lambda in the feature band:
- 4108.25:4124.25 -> 0.02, 25.3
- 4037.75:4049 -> 0.01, 25.5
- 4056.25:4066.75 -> 0.03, 25.1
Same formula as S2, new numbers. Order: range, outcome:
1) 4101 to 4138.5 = 27.61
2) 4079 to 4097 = 26.35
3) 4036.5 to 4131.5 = 28.93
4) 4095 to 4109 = 24.91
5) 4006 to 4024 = 27.66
